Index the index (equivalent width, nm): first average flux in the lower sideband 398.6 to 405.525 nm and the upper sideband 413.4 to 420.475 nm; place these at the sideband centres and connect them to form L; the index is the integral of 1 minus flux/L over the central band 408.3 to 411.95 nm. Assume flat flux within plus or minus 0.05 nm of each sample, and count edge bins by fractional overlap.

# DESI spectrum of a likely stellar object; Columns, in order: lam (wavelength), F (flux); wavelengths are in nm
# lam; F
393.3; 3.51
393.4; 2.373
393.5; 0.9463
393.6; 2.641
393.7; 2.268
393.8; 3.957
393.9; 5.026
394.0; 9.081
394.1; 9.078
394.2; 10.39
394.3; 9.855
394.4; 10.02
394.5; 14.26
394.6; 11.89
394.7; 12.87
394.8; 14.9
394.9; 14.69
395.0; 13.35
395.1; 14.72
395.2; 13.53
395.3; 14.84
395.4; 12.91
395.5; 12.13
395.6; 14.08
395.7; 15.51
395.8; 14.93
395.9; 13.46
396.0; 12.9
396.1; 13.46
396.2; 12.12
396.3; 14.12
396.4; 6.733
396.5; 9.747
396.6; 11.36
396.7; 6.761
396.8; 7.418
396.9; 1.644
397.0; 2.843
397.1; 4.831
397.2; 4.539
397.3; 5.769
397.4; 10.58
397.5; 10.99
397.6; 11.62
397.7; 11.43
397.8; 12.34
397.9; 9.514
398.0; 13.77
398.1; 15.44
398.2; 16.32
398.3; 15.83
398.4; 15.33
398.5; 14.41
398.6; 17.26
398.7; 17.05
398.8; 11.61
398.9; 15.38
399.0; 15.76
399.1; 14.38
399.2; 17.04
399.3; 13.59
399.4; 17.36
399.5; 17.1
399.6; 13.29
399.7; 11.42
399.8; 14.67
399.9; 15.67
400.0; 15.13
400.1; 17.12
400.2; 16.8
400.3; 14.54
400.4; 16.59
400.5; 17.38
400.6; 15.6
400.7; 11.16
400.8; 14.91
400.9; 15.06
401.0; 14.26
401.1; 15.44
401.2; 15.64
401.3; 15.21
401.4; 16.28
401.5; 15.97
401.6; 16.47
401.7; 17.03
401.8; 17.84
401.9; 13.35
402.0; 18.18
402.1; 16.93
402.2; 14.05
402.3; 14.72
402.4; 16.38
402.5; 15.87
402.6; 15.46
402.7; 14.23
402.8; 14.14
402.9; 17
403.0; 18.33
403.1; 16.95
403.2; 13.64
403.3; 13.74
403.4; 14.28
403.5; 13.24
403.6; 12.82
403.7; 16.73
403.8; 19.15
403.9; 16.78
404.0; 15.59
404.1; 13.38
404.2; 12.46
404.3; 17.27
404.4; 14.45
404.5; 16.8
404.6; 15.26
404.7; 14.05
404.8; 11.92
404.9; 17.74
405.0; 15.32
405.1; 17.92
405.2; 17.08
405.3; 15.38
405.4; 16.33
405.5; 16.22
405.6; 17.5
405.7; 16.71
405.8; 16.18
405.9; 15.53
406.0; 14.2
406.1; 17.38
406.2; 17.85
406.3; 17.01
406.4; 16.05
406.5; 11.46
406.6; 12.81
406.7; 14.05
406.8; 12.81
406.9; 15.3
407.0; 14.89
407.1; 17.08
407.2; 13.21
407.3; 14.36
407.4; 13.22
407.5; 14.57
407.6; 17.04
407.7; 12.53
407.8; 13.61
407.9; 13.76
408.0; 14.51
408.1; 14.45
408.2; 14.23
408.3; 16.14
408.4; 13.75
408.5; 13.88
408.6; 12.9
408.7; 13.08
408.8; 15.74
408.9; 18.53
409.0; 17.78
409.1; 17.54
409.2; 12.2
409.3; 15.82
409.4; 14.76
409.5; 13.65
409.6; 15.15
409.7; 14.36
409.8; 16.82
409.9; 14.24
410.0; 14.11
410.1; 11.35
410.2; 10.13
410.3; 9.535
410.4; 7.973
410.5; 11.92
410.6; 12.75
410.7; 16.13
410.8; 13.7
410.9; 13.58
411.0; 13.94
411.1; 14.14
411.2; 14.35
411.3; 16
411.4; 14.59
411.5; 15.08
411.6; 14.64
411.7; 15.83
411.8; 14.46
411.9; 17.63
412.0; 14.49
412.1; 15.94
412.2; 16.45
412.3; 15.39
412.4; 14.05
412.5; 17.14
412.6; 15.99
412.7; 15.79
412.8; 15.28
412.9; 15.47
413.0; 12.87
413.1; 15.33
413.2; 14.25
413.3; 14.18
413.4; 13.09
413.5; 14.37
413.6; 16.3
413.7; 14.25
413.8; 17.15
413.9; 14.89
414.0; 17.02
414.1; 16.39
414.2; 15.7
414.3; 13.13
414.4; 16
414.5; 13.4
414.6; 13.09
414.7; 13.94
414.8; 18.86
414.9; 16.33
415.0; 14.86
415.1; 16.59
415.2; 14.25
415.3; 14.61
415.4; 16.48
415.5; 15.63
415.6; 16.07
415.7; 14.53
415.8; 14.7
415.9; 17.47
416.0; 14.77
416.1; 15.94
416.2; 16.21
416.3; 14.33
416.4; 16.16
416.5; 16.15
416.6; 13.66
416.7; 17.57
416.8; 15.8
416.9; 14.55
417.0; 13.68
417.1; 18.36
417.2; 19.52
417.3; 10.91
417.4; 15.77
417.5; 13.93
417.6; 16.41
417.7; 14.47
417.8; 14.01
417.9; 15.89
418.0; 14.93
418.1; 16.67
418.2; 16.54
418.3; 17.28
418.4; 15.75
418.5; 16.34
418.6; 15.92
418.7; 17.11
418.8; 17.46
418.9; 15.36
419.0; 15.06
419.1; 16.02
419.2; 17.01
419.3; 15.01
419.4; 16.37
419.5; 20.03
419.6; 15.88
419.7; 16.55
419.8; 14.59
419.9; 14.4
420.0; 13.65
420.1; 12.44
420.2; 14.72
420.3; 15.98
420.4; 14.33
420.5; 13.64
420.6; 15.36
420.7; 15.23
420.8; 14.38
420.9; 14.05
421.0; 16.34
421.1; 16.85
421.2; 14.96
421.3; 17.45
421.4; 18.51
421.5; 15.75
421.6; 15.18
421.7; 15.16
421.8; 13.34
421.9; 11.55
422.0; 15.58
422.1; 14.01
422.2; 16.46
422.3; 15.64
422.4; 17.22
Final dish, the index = 0.29 nm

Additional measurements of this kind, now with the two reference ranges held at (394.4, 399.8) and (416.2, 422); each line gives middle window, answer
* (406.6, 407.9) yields -0.04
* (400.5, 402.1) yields -0.31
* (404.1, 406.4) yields -0.38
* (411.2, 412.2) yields -0.06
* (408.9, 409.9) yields -0.09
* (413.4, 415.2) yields -0.06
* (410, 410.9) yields 0.15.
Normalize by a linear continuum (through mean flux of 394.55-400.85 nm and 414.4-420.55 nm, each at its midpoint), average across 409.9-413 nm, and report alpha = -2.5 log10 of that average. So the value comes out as 0.04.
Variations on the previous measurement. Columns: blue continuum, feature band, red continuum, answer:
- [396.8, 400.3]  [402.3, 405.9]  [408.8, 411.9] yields -0.16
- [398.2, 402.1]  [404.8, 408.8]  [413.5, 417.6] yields 0.03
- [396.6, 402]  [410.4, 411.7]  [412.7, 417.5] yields 0.06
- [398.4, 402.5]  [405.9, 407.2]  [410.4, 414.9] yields 0.01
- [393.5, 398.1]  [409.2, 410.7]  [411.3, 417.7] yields 0.08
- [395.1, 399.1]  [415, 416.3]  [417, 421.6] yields -0.03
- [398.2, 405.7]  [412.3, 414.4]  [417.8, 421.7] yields 0.03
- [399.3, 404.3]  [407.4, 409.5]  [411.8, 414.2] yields 0.04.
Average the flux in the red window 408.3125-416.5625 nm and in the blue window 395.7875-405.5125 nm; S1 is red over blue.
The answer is 1.05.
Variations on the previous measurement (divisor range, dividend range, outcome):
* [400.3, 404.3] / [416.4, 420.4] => 1.01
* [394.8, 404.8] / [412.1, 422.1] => 1.11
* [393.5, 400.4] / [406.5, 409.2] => 1.22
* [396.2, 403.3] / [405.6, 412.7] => 1.07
